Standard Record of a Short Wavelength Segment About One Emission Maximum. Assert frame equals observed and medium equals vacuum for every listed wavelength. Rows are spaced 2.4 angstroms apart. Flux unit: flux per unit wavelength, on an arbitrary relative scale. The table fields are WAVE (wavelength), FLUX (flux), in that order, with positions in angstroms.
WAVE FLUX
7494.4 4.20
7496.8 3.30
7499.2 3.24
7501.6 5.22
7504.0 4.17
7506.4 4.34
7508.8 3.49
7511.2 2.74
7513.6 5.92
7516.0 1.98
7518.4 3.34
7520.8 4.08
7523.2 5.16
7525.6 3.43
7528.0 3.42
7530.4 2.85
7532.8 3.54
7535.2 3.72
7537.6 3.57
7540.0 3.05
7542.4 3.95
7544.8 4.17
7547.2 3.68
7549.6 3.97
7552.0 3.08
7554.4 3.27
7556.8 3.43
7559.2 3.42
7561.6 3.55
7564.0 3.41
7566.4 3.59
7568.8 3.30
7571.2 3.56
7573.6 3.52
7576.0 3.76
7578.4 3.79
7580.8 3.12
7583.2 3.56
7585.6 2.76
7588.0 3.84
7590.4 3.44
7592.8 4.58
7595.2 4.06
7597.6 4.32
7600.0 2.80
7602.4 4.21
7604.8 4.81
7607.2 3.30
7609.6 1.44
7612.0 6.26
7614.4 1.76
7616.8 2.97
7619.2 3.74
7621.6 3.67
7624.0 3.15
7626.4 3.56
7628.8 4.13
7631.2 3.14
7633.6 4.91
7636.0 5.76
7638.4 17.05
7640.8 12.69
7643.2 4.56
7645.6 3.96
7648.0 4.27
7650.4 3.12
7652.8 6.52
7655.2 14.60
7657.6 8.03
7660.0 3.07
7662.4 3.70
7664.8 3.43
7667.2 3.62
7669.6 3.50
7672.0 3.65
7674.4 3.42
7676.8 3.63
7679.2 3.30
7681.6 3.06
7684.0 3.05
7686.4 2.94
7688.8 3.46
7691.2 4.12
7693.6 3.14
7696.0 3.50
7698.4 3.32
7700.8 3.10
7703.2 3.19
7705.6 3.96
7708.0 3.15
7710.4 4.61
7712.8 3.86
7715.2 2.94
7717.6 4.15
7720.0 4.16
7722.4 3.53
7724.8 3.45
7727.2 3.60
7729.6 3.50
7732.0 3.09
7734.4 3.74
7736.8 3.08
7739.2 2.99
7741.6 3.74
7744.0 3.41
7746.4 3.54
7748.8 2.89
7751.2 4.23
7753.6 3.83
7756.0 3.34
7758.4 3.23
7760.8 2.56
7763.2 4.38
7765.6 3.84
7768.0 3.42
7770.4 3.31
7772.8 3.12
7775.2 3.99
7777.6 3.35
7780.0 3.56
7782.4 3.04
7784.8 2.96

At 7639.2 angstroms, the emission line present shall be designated [S II] 6716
